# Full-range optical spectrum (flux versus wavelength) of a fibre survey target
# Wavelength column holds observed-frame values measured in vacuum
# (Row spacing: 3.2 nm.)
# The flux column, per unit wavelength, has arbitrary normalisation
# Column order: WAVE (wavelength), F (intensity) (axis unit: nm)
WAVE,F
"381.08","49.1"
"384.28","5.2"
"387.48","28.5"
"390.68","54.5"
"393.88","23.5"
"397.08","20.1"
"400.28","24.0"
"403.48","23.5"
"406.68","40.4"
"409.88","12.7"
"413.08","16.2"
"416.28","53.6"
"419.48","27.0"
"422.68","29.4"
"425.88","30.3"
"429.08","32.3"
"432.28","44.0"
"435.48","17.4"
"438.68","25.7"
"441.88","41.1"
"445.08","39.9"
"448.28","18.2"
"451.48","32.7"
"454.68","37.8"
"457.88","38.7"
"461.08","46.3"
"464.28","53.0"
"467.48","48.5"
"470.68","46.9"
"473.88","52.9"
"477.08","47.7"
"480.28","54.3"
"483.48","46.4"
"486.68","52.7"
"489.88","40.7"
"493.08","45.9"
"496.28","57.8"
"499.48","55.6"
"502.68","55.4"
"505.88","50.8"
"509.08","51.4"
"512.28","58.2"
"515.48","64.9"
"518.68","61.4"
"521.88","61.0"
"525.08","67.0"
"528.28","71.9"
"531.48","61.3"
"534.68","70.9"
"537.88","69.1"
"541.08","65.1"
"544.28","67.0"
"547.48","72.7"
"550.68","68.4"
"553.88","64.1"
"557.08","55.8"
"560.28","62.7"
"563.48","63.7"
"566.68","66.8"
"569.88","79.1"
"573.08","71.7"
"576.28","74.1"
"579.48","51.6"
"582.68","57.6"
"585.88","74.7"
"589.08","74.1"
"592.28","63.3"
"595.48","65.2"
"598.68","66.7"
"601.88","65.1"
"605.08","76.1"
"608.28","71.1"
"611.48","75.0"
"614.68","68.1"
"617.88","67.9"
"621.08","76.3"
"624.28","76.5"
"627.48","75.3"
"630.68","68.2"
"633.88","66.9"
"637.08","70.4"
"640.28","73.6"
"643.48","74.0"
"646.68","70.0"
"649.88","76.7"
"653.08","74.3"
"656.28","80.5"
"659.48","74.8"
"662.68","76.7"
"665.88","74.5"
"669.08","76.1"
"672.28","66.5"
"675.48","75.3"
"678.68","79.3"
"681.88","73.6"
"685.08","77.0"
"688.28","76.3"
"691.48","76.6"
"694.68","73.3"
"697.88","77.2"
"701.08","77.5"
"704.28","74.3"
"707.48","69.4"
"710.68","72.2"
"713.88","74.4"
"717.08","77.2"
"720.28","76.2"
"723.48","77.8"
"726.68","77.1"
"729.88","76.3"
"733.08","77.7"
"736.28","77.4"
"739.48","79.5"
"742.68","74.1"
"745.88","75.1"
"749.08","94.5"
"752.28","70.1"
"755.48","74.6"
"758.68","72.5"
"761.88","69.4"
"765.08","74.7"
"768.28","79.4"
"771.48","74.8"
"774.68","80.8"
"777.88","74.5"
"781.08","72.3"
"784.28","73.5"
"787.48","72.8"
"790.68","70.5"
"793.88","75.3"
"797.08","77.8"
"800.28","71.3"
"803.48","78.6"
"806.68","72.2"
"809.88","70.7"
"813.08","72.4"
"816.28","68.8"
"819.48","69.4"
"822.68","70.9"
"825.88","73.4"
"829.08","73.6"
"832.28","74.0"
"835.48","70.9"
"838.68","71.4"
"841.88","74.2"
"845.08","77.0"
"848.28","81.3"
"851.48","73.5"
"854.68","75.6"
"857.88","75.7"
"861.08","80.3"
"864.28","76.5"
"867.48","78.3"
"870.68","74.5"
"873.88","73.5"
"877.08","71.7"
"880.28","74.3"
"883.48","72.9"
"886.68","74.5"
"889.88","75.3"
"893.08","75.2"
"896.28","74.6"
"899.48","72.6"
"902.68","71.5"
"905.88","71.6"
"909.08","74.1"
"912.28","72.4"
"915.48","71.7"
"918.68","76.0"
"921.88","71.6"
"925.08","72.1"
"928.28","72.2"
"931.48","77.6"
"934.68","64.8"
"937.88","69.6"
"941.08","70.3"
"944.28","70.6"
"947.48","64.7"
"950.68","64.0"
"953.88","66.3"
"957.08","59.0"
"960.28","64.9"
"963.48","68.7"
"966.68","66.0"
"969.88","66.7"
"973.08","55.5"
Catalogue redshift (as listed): 0.139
